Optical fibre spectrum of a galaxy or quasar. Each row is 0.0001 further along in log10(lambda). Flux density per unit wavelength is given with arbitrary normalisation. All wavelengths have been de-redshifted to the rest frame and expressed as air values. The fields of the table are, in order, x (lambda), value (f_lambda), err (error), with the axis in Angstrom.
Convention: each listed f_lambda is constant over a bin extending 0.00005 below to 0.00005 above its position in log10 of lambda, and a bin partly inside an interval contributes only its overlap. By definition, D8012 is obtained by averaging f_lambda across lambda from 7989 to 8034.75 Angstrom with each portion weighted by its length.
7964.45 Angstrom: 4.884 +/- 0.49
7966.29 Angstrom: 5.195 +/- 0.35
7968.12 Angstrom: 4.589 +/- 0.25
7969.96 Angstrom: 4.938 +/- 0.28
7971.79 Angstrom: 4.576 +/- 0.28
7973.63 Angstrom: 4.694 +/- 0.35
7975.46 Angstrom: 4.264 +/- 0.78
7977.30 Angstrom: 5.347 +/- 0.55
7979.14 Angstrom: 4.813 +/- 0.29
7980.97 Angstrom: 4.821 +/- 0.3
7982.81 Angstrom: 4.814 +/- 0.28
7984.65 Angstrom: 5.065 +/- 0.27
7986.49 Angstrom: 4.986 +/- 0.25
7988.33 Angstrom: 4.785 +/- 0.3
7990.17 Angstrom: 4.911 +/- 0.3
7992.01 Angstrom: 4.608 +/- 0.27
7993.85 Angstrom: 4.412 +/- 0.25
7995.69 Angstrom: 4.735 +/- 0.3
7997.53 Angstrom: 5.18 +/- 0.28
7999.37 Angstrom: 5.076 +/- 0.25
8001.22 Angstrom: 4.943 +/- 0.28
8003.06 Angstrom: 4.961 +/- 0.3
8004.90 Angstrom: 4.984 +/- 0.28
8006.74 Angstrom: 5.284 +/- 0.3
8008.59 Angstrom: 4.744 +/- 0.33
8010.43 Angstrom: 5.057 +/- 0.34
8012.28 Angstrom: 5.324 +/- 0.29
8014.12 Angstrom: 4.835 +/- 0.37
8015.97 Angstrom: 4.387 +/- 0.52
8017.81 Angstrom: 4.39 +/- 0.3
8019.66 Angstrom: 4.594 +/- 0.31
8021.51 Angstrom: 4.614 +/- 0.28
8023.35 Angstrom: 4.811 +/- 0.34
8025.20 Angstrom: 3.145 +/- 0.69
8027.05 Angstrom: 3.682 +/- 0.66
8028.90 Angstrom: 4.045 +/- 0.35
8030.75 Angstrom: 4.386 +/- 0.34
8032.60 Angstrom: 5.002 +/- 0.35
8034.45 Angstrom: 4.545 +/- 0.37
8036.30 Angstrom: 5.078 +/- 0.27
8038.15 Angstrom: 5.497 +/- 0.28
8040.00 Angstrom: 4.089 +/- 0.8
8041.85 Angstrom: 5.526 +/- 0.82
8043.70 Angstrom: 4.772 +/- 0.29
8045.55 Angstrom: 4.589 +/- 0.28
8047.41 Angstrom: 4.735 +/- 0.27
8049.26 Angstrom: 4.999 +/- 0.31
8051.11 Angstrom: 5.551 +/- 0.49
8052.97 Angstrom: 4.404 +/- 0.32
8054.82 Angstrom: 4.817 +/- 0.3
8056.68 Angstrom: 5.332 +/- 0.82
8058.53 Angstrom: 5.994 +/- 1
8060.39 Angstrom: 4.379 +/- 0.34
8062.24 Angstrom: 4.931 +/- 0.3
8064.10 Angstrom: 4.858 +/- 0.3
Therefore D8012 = 4.67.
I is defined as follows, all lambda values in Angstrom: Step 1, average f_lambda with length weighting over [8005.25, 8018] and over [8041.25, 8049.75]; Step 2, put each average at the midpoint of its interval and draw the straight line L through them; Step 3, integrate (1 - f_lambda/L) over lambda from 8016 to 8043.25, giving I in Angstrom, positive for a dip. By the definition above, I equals 2.0 Angstrom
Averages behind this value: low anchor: 4.89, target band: 4.53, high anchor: 4.9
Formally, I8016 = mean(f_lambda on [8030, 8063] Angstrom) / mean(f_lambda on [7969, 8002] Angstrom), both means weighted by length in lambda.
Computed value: 1.0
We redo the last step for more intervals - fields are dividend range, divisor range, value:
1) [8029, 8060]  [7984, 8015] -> 1.00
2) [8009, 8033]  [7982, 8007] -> 0.91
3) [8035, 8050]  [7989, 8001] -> 1.02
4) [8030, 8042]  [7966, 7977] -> 1.03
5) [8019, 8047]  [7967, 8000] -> 0.95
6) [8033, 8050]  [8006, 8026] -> 1.05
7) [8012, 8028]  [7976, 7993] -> 0.90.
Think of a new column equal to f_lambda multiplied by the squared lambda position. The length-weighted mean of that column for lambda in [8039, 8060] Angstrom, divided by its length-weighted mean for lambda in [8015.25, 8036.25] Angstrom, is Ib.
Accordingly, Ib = 1.15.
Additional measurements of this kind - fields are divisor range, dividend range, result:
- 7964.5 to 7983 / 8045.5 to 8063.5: 1.06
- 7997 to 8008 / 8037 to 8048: 0.97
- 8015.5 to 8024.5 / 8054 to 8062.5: 1.14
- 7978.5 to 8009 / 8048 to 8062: 1.05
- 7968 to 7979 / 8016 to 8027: 0.91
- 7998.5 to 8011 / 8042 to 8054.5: 0.99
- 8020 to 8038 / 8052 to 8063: 1.13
